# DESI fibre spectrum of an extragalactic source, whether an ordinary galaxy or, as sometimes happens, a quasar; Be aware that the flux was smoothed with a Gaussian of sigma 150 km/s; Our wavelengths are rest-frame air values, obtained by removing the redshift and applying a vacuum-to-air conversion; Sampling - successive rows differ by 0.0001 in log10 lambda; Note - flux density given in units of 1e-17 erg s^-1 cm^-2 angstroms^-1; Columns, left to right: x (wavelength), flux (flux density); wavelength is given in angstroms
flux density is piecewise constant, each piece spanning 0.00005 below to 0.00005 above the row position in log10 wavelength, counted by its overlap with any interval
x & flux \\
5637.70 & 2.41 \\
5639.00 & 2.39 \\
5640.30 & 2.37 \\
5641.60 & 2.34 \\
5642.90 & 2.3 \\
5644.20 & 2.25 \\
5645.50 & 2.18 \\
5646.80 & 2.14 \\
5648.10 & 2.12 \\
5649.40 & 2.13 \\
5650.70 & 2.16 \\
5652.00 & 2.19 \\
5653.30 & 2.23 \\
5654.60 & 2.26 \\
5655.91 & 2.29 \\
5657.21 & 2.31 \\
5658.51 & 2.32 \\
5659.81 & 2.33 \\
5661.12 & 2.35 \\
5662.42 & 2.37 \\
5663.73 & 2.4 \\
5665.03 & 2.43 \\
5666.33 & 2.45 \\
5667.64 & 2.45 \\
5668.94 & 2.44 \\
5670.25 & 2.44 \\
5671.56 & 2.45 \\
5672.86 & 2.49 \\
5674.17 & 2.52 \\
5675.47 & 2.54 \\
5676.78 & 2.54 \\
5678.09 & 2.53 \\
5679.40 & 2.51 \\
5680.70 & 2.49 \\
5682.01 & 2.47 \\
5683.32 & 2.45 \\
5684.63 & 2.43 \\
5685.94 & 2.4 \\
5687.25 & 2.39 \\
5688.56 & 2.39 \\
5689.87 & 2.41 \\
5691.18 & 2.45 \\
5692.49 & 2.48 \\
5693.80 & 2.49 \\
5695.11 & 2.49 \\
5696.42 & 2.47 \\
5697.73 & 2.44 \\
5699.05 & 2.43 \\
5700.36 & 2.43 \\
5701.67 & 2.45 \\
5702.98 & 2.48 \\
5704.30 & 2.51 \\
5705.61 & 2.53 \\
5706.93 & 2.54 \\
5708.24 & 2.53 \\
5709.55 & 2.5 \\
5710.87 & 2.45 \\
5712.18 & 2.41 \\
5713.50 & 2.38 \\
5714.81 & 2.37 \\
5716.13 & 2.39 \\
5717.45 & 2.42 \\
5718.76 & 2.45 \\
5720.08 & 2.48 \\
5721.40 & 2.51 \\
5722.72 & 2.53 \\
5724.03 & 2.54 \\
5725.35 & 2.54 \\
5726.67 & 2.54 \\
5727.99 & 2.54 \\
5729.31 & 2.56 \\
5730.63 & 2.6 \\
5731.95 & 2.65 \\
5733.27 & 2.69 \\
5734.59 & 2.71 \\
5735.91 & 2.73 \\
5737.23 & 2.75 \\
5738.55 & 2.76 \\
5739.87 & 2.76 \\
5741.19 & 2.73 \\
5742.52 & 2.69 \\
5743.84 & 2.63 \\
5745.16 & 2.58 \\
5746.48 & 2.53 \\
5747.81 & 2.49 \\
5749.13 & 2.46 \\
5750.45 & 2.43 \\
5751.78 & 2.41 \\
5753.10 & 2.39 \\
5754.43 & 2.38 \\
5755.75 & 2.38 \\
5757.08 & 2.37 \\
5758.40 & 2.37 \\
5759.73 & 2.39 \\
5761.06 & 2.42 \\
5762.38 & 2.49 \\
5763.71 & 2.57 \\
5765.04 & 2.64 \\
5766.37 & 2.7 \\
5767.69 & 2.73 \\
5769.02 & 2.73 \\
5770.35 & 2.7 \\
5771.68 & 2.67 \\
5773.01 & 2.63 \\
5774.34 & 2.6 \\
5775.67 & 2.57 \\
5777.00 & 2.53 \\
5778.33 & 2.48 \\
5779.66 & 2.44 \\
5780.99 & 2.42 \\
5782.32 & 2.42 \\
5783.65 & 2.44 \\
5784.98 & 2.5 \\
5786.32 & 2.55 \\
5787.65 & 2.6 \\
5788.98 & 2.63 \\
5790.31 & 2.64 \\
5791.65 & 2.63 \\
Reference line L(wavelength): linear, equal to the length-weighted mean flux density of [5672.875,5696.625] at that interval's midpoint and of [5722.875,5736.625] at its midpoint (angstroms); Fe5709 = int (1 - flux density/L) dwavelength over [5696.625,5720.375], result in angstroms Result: 0.8 angstroms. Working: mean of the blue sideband 2.47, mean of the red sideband 2.61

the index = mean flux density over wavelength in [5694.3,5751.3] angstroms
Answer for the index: 2.54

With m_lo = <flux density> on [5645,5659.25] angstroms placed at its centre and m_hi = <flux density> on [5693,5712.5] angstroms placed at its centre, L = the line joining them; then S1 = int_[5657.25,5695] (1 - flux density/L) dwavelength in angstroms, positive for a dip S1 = -1.7 angstroms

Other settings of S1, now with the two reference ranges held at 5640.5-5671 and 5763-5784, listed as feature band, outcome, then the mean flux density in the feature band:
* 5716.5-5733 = -0.4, 2.53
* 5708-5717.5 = 0.0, 2.43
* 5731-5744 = -1.1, 2.71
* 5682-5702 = -0.5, 2.44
